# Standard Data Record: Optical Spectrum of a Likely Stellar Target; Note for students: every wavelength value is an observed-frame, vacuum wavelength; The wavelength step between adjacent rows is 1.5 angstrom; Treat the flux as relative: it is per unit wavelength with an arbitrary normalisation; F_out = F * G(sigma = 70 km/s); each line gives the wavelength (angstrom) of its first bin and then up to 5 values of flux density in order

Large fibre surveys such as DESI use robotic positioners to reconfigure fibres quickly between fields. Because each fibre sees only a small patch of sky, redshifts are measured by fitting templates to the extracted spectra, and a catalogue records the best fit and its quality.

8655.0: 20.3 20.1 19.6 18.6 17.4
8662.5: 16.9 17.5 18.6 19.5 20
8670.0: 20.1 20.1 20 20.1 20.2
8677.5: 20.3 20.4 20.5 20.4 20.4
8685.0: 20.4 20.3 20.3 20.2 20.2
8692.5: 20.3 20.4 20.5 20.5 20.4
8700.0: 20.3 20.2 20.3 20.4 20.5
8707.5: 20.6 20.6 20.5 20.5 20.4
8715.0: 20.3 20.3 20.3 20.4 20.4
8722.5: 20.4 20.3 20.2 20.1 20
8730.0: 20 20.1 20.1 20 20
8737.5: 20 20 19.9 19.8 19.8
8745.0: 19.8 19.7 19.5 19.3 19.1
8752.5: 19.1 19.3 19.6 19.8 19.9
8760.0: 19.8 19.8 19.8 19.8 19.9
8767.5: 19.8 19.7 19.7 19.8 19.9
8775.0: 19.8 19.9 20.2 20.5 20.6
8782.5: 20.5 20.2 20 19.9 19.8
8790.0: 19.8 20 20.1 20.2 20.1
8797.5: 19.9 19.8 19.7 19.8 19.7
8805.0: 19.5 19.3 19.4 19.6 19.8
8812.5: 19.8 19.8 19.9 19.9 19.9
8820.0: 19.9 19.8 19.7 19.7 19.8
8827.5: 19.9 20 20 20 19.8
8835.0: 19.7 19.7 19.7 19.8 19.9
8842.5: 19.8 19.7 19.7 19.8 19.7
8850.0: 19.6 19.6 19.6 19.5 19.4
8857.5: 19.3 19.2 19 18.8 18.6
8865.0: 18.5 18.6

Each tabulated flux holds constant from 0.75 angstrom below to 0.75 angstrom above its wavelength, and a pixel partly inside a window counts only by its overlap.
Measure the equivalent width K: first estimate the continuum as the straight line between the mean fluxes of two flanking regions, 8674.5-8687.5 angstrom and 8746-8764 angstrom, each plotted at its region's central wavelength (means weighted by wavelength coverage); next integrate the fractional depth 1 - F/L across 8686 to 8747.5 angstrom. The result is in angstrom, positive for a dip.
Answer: -0.8 angstrom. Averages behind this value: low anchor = 20.3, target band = 20.2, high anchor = 19.6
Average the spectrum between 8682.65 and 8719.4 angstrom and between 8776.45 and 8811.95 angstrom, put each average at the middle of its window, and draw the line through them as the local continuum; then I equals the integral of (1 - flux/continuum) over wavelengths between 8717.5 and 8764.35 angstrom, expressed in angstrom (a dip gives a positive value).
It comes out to 0.7 angstrom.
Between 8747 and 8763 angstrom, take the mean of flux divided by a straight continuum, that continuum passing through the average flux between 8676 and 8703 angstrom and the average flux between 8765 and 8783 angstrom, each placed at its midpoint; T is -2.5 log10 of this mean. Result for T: 0.03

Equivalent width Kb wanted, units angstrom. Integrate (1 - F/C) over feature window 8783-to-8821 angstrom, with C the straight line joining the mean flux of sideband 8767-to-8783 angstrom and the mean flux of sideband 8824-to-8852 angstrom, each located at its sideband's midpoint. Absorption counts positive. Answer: 0.2 angstrom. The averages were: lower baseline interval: 20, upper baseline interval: 19.8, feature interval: 19.8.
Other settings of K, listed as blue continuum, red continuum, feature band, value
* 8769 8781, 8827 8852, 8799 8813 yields 0.2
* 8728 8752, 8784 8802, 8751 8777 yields 0.2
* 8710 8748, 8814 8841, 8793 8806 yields 0.0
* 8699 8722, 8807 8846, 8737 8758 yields 0.6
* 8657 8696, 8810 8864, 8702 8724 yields -0.8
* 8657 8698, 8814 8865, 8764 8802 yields -0.6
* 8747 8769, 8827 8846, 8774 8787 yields -0.3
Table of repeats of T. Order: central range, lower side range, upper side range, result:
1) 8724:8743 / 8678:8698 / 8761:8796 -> 0.01 mag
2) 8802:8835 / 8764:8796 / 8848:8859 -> 0.00 mag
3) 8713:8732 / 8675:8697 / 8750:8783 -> -0.01 mag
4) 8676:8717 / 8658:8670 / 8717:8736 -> -0.05 mag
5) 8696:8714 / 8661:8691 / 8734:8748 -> -0.03 mag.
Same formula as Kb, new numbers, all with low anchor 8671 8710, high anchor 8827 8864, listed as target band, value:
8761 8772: 0.10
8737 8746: 0.10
